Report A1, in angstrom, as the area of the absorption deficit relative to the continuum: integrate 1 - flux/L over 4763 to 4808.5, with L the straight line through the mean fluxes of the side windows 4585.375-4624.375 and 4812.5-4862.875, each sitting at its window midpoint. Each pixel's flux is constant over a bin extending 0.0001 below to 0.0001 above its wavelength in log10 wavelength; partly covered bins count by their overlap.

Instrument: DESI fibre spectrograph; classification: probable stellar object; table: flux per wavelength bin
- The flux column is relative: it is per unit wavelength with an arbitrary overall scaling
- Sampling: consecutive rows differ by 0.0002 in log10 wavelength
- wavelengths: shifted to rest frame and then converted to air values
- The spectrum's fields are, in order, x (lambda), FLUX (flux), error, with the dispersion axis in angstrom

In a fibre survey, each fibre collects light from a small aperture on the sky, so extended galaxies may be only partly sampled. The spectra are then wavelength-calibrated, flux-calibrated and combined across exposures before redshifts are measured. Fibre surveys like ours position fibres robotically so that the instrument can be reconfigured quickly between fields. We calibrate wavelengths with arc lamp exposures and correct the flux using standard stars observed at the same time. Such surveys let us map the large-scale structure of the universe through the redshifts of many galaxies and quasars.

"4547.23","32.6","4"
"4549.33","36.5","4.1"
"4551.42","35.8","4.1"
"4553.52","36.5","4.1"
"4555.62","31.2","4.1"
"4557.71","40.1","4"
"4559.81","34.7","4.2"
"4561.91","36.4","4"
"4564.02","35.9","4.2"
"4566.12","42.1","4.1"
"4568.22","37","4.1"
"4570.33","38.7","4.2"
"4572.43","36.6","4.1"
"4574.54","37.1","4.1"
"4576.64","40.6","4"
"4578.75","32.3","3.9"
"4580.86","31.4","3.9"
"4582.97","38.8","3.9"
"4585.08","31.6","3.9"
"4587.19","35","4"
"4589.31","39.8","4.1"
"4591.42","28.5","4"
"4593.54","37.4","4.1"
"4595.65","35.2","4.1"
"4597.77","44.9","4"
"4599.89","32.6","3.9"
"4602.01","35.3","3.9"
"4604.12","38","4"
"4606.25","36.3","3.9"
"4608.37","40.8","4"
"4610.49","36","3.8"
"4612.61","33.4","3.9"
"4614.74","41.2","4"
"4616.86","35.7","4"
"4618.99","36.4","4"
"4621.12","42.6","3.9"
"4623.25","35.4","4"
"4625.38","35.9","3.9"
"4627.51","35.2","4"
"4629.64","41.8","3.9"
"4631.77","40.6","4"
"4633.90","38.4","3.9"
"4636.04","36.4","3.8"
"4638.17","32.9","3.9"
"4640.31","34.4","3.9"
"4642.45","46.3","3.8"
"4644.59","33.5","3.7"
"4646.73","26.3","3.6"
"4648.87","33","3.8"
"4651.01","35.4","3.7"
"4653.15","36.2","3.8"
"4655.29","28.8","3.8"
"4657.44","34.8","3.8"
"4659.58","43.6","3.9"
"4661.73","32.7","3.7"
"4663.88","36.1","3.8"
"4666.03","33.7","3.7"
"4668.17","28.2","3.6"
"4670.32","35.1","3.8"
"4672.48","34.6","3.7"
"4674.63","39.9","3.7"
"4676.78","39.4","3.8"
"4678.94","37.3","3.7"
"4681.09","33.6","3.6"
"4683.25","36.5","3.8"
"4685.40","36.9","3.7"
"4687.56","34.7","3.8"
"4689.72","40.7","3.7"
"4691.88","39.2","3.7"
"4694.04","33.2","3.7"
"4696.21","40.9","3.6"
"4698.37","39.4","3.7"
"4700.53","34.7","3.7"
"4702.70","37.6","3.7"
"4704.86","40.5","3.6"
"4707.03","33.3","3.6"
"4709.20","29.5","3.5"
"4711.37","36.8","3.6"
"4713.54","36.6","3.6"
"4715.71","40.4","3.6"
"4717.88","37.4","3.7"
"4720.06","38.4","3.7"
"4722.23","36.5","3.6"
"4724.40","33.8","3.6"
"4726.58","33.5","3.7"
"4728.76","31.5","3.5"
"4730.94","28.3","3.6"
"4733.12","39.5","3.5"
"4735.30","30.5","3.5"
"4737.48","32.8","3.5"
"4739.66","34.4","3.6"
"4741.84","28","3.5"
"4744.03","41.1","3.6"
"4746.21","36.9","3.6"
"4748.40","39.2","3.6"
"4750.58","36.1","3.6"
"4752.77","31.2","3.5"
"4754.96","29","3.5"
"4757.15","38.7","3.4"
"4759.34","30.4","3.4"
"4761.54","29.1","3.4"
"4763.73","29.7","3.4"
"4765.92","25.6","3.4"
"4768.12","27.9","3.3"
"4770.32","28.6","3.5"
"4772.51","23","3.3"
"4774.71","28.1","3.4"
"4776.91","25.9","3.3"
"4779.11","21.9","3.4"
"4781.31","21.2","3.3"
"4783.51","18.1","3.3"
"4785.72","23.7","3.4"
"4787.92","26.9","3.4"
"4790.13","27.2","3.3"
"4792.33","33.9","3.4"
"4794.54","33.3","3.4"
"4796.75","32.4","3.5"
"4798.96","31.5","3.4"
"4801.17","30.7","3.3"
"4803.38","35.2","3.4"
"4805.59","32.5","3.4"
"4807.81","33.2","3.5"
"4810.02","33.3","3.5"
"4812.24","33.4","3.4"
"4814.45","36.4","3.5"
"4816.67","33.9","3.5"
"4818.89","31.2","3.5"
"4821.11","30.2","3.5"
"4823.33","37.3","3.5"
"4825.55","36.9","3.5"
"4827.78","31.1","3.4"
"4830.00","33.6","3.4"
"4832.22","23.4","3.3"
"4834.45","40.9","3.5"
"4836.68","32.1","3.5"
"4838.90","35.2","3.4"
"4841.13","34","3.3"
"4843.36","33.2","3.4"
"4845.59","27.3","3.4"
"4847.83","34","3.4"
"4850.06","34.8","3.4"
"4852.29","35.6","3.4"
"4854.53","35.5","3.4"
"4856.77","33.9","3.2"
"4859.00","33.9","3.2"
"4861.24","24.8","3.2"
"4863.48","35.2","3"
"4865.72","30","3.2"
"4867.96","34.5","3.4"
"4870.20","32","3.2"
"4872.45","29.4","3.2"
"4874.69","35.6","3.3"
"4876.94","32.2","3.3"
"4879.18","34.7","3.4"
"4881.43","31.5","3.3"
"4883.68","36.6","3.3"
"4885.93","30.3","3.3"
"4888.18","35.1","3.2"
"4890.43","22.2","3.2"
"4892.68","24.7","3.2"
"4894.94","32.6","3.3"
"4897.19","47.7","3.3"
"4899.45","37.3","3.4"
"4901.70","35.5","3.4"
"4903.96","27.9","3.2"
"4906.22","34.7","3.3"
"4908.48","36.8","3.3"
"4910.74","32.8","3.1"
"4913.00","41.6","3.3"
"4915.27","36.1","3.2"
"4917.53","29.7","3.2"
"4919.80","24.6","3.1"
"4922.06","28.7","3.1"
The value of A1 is 7.9 angstrom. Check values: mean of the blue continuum 36.8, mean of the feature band 28.1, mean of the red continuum 33.2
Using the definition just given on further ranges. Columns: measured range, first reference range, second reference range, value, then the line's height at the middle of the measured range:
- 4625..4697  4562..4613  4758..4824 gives -4.4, 34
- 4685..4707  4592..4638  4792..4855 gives -1.1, 35.8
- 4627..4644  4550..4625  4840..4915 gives -1.0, 36.1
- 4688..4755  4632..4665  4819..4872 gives -2.2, 34.5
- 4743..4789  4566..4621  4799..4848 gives 6.6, 34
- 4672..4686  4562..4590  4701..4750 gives -0.5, 35.7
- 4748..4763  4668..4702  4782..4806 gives -0.5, 32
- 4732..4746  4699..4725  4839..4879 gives 0.5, 35.7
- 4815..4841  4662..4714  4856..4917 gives 0.6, 34.1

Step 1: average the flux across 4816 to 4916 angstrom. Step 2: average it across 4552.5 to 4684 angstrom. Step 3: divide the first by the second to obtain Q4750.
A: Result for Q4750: 0.92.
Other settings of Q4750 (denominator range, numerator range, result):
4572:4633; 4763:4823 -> 0.80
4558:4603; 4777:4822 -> 0.82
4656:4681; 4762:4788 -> 0.70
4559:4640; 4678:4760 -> 0.97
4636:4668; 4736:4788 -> 0.85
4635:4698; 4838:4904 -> 0.92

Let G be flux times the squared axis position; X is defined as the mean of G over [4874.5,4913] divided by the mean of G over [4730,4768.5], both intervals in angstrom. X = 1.09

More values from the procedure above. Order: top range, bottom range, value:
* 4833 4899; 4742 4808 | 1.15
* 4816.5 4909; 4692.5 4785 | 1.07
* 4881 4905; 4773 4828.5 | 1.13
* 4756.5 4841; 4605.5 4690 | 0.90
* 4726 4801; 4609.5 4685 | 0.88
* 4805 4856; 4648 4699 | 0.99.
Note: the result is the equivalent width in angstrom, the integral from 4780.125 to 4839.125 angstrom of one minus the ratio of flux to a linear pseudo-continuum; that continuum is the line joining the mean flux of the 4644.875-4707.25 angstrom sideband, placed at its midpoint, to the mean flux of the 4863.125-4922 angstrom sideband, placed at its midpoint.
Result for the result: 4.6 angstrom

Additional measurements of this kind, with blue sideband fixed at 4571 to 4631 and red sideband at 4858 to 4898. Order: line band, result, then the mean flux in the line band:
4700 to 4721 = -1.0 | 36.5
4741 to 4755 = -0.3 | 35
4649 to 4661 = 0.1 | 35.5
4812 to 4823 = 0.0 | 33.3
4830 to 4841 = 0.0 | 33.1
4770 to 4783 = 3.7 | 24.3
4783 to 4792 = 2.3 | 25.2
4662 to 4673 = 0.7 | 33.4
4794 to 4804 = 0.3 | 32.5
